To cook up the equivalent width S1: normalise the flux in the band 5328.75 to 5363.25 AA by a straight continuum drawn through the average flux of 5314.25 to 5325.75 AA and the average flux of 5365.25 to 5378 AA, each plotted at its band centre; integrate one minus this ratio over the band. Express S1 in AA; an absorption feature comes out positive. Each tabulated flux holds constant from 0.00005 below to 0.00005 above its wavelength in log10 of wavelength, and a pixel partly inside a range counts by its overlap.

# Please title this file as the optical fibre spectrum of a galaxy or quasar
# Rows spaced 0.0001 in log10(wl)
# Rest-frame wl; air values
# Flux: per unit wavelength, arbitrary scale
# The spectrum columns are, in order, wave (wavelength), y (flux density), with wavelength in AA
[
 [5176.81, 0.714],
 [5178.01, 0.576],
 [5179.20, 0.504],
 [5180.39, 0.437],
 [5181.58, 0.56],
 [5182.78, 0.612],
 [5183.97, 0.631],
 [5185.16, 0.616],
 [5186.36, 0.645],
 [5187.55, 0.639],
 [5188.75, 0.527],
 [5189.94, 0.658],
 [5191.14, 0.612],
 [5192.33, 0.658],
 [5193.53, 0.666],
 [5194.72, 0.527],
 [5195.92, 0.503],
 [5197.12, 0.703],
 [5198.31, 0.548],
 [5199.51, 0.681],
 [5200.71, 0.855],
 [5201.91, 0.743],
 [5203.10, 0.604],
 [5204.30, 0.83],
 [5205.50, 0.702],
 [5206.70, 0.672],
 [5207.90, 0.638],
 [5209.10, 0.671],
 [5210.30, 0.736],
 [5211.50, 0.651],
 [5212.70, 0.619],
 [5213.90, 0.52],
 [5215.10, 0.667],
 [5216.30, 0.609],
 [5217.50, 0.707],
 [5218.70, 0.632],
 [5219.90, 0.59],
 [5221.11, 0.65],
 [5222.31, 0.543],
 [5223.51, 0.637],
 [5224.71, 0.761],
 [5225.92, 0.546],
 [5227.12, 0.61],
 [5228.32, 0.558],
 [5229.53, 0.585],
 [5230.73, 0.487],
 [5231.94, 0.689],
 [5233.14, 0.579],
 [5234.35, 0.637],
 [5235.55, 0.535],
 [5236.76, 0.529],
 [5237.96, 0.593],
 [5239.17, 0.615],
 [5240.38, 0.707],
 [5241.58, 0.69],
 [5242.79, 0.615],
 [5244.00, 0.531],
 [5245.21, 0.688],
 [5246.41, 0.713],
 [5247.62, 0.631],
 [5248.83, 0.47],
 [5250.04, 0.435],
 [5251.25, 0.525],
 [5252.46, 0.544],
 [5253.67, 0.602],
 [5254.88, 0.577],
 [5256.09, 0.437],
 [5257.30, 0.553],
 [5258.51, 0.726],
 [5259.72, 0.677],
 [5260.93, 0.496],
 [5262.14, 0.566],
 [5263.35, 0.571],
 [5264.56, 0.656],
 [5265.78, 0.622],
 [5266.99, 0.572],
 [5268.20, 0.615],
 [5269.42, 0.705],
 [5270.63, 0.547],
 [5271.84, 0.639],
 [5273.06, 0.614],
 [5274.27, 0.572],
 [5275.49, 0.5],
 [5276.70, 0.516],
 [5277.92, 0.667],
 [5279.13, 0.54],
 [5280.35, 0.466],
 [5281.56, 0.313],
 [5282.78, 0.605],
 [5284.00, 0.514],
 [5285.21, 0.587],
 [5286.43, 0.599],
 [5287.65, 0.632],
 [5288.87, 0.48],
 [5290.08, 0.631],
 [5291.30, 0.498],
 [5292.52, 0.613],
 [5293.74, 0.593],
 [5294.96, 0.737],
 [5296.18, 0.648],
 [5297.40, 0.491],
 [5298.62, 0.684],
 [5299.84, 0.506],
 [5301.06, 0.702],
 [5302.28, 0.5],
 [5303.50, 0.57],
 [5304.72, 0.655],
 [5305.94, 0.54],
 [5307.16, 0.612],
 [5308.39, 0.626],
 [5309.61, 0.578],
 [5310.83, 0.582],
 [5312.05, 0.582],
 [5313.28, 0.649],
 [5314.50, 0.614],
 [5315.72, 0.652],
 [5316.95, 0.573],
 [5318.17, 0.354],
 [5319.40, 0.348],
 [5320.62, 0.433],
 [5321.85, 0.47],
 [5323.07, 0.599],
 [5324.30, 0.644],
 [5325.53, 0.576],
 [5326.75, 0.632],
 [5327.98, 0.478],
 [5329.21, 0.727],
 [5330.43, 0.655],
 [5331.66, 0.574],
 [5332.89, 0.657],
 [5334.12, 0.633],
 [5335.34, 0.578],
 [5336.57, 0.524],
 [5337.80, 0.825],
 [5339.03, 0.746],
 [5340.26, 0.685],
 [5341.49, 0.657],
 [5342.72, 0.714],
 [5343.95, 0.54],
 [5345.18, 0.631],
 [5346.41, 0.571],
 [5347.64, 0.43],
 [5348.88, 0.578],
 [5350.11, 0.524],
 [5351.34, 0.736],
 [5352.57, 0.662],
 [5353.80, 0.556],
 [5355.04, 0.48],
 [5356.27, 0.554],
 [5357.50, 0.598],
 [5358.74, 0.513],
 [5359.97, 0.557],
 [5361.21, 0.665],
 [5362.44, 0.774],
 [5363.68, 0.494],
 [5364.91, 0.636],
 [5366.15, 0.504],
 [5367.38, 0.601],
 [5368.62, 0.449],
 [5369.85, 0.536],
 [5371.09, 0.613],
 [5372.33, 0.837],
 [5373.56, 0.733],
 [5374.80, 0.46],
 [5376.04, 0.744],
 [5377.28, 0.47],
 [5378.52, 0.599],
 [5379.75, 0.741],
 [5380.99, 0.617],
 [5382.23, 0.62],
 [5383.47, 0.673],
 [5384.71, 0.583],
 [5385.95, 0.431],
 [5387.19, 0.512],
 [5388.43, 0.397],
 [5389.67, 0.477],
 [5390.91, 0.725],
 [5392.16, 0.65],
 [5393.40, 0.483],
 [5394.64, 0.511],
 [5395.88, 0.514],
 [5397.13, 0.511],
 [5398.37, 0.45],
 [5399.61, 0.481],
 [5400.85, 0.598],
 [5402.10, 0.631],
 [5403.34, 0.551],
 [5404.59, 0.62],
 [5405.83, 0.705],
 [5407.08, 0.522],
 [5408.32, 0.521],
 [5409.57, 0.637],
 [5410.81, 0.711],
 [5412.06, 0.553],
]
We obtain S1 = -3.7 AA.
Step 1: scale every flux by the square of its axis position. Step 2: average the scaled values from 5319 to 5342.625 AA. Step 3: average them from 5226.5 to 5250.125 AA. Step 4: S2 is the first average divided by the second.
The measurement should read 1.1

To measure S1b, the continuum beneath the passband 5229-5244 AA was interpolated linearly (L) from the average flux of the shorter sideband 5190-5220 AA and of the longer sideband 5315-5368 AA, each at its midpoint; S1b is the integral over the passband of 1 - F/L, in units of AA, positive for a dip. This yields 0.9 AA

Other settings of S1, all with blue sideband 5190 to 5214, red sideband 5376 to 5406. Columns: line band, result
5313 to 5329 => 1.6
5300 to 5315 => 0.2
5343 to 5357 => 0.3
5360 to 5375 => -0.8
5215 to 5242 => 1.4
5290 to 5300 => 0.2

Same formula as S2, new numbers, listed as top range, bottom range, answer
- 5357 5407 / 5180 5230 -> 0.98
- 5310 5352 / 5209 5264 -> 1.02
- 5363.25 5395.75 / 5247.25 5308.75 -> 1.05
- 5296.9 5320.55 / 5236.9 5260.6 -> 0.98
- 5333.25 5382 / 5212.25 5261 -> 1.07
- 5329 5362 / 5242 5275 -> 1.08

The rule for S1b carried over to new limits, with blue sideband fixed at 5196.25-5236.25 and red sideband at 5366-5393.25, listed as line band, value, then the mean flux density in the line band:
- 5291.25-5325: 2.1 AA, 0.574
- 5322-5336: -0.1 AA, 0.609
